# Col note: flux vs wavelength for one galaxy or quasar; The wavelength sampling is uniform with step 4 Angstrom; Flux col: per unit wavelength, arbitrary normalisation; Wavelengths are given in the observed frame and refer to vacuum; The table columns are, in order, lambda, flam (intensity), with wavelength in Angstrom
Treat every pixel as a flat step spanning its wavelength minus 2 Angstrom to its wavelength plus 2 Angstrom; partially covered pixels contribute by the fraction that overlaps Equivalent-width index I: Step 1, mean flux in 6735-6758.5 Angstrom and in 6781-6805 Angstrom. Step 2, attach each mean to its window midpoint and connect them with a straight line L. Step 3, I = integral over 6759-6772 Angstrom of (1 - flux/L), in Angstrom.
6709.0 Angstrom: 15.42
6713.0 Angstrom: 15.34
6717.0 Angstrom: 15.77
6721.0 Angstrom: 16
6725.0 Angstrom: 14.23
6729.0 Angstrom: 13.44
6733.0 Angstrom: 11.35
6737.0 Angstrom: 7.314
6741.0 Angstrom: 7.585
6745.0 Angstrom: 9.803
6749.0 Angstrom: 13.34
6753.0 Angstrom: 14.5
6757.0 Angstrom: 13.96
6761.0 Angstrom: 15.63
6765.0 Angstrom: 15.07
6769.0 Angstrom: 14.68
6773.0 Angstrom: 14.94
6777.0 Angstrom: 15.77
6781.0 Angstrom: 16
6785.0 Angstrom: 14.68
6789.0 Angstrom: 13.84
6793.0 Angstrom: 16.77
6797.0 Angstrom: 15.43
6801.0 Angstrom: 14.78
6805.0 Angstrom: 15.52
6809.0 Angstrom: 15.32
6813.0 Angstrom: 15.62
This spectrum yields -2.5 Angstrom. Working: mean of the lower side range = 11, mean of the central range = 15.1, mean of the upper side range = 15.2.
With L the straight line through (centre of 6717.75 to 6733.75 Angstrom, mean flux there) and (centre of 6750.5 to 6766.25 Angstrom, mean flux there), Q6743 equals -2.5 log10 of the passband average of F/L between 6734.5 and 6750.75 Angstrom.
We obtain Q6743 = 0.45 mag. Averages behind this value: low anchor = 14.1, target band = 9.51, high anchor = 14.7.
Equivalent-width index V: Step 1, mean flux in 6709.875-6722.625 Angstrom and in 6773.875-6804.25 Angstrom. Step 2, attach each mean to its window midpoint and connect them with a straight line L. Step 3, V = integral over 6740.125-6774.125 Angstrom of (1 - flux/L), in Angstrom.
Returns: 4.5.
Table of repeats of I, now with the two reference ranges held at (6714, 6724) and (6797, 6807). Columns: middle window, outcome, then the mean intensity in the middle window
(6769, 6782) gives 0.0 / 15.4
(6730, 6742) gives 4.9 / 9.24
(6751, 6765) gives 0.6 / 14.8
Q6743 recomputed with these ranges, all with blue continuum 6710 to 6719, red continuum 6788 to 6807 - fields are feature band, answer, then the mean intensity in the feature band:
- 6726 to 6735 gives 0.225 mag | 12.6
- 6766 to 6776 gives 0.034 mag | 14.9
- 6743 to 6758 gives 0.202 mag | 12.8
